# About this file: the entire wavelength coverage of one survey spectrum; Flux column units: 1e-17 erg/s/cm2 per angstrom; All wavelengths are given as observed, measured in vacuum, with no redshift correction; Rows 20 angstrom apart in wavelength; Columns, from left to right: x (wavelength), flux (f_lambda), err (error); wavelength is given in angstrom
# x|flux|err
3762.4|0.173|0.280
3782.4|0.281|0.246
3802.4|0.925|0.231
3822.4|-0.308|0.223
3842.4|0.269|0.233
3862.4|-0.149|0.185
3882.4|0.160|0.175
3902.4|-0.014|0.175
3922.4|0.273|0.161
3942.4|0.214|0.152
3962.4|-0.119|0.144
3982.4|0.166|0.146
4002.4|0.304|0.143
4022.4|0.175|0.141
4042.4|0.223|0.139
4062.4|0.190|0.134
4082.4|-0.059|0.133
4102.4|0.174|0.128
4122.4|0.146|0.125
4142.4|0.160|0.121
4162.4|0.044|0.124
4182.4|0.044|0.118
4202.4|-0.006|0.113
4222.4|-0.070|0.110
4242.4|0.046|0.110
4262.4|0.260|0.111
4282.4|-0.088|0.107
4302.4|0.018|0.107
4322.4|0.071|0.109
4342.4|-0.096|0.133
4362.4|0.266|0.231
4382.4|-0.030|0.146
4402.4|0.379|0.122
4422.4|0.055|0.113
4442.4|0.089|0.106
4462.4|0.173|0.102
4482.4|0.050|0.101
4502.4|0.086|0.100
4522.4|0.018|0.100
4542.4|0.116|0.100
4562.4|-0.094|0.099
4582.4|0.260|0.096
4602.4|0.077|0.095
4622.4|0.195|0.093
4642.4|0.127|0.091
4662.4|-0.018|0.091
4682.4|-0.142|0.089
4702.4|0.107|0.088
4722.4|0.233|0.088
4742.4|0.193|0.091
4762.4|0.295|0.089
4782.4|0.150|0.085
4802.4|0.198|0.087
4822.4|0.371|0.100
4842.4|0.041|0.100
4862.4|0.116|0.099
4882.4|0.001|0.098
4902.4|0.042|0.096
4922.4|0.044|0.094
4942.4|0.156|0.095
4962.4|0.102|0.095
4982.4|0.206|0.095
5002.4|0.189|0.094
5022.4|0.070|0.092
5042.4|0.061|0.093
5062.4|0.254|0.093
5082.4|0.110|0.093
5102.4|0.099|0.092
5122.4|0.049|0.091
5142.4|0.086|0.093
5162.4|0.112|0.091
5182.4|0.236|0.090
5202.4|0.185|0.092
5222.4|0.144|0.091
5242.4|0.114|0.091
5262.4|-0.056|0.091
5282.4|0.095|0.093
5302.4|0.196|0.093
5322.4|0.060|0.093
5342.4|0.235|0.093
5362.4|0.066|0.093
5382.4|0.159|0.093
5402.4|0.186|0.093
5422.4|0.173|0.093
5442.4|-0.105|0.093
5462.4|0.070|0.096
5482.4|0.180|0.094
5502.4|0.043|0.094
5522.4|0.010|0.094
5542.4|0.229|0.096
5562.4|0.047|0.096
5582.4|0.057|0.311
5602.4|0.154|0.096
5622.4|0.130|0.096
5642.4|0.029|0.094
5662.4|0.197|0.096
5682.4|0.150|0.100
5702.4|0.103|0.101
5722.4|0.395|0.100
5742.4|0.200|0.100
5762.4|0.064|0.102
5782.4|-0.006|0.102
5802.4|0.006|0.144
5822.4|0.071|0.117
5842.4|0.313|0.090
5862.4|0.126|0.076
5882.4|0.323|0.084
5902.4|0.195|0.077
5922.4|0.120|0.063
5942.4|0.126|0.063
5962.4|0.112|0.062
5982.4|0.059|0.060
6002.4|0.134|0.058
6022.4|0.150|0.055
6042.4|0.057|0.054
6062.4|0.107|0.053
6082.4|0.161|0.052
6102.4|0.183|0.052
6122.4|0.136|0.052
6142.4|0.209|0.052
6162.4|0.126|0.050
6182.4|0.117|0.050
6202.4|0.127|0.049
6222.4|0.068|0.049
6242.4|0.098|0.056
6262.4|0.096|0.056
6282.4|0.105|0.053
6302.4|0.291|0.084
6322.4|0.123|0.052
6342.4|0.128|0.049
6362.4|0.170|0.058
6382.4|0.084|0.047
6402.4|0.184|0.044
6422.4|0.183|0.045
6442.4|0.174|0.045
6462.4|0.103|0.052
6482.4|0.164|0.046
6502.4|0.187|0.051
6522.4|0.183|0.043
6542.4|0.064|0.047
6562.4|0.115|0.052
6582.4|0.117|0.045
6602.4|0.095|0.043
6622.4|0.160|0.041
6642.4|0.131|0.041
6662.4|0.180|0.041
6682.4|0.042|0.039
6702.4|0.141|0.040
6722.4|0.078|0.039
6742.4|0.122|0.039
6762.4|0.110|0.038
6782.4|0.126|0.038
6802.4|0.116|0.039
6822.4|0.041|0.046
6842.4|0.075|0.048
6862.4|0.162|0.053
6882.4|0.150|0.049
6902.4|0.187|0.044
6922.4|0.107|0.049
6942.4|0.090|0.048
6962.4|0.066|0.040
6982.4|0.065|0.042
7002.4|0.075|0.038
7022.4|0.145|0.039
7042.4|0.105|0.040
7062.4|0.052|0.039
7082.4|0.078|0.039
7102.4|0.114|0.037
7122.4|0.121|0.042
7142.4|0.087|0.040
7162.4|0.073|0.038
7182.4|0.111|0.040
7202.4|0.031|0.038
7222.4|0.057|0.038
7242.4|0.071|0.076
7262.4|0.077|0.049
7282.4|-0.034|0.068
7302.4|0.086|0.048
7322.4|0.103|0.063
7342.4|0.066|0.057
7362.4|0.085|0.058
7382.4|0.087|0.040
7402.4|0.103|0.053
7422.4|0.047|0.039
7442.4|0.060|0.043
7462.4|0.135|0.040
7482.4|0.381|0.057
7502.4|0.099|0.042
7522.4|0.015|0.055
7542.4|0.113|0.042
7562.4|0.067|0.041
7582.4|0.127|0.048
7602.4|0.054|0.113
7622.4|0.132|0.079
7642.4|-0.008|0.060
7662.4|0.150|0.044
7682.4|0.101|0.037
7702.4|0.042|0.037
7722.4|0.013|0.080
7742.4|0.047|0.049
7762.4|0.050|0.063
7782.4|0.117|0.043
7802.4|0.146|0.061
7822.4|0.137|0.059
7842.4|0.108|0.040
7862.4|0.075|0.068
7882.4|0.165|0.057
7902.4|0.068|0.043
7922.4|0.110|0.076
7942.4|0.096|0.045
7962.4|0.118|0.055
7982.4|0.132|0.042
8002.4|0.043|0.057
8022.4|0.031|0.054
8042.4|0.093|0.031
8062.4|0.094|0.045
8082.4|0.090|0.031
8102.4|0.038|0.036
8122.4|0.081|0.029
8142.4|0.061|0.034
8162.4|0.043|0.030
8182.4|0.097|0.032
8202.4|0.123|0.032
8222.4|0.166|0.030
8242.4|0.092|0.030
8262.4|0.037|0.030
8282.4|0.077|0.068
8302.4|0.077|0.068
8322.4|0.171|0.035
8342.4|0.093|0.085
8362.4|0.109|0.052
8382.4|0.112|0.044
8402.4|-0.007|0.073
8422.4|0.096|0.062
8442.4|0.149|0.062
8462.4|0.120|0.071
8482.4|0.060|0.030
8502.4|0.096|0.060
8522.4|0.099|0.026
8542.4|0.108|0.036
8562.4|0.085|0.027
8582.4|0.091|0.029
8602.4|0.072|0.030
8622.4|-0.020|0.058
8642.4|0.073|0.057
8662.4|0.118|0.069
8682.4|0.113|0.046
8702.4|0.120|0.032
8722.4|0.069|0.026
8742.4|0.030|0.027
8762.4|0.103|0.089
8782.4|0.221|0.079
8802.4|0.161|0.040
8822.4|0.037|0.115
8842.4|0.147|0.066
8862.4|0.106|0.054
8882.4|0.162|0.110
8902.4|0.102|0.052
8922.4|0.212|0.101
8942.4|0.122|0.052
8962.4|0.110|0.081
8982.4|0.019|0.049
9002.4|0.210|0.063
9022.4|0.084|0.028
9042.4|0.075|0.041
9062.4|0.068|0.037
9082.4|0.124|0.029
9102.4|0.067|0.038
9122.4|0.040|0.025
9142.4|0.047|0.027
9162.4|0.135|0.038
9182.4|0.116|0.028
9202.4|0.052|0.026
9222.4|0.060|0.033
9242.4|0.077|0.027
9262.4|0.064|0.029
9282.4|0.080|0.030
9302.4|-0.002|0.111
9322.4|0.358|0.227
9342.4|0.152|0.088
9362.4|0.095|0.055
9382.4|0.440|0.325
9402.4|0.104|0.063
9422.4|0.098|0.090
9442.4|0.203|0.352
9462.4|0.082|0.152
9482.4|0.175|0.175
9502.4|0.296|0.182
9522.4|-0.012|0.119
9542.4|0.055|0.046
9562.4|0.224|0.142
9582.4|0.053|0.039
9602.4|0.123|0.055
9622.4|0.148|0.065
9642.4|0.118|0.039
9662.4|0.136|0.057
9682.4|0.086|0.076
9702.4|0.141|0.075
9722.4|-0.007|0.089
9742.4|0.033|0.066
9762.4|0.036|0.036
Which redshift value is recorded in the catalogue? 0.141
